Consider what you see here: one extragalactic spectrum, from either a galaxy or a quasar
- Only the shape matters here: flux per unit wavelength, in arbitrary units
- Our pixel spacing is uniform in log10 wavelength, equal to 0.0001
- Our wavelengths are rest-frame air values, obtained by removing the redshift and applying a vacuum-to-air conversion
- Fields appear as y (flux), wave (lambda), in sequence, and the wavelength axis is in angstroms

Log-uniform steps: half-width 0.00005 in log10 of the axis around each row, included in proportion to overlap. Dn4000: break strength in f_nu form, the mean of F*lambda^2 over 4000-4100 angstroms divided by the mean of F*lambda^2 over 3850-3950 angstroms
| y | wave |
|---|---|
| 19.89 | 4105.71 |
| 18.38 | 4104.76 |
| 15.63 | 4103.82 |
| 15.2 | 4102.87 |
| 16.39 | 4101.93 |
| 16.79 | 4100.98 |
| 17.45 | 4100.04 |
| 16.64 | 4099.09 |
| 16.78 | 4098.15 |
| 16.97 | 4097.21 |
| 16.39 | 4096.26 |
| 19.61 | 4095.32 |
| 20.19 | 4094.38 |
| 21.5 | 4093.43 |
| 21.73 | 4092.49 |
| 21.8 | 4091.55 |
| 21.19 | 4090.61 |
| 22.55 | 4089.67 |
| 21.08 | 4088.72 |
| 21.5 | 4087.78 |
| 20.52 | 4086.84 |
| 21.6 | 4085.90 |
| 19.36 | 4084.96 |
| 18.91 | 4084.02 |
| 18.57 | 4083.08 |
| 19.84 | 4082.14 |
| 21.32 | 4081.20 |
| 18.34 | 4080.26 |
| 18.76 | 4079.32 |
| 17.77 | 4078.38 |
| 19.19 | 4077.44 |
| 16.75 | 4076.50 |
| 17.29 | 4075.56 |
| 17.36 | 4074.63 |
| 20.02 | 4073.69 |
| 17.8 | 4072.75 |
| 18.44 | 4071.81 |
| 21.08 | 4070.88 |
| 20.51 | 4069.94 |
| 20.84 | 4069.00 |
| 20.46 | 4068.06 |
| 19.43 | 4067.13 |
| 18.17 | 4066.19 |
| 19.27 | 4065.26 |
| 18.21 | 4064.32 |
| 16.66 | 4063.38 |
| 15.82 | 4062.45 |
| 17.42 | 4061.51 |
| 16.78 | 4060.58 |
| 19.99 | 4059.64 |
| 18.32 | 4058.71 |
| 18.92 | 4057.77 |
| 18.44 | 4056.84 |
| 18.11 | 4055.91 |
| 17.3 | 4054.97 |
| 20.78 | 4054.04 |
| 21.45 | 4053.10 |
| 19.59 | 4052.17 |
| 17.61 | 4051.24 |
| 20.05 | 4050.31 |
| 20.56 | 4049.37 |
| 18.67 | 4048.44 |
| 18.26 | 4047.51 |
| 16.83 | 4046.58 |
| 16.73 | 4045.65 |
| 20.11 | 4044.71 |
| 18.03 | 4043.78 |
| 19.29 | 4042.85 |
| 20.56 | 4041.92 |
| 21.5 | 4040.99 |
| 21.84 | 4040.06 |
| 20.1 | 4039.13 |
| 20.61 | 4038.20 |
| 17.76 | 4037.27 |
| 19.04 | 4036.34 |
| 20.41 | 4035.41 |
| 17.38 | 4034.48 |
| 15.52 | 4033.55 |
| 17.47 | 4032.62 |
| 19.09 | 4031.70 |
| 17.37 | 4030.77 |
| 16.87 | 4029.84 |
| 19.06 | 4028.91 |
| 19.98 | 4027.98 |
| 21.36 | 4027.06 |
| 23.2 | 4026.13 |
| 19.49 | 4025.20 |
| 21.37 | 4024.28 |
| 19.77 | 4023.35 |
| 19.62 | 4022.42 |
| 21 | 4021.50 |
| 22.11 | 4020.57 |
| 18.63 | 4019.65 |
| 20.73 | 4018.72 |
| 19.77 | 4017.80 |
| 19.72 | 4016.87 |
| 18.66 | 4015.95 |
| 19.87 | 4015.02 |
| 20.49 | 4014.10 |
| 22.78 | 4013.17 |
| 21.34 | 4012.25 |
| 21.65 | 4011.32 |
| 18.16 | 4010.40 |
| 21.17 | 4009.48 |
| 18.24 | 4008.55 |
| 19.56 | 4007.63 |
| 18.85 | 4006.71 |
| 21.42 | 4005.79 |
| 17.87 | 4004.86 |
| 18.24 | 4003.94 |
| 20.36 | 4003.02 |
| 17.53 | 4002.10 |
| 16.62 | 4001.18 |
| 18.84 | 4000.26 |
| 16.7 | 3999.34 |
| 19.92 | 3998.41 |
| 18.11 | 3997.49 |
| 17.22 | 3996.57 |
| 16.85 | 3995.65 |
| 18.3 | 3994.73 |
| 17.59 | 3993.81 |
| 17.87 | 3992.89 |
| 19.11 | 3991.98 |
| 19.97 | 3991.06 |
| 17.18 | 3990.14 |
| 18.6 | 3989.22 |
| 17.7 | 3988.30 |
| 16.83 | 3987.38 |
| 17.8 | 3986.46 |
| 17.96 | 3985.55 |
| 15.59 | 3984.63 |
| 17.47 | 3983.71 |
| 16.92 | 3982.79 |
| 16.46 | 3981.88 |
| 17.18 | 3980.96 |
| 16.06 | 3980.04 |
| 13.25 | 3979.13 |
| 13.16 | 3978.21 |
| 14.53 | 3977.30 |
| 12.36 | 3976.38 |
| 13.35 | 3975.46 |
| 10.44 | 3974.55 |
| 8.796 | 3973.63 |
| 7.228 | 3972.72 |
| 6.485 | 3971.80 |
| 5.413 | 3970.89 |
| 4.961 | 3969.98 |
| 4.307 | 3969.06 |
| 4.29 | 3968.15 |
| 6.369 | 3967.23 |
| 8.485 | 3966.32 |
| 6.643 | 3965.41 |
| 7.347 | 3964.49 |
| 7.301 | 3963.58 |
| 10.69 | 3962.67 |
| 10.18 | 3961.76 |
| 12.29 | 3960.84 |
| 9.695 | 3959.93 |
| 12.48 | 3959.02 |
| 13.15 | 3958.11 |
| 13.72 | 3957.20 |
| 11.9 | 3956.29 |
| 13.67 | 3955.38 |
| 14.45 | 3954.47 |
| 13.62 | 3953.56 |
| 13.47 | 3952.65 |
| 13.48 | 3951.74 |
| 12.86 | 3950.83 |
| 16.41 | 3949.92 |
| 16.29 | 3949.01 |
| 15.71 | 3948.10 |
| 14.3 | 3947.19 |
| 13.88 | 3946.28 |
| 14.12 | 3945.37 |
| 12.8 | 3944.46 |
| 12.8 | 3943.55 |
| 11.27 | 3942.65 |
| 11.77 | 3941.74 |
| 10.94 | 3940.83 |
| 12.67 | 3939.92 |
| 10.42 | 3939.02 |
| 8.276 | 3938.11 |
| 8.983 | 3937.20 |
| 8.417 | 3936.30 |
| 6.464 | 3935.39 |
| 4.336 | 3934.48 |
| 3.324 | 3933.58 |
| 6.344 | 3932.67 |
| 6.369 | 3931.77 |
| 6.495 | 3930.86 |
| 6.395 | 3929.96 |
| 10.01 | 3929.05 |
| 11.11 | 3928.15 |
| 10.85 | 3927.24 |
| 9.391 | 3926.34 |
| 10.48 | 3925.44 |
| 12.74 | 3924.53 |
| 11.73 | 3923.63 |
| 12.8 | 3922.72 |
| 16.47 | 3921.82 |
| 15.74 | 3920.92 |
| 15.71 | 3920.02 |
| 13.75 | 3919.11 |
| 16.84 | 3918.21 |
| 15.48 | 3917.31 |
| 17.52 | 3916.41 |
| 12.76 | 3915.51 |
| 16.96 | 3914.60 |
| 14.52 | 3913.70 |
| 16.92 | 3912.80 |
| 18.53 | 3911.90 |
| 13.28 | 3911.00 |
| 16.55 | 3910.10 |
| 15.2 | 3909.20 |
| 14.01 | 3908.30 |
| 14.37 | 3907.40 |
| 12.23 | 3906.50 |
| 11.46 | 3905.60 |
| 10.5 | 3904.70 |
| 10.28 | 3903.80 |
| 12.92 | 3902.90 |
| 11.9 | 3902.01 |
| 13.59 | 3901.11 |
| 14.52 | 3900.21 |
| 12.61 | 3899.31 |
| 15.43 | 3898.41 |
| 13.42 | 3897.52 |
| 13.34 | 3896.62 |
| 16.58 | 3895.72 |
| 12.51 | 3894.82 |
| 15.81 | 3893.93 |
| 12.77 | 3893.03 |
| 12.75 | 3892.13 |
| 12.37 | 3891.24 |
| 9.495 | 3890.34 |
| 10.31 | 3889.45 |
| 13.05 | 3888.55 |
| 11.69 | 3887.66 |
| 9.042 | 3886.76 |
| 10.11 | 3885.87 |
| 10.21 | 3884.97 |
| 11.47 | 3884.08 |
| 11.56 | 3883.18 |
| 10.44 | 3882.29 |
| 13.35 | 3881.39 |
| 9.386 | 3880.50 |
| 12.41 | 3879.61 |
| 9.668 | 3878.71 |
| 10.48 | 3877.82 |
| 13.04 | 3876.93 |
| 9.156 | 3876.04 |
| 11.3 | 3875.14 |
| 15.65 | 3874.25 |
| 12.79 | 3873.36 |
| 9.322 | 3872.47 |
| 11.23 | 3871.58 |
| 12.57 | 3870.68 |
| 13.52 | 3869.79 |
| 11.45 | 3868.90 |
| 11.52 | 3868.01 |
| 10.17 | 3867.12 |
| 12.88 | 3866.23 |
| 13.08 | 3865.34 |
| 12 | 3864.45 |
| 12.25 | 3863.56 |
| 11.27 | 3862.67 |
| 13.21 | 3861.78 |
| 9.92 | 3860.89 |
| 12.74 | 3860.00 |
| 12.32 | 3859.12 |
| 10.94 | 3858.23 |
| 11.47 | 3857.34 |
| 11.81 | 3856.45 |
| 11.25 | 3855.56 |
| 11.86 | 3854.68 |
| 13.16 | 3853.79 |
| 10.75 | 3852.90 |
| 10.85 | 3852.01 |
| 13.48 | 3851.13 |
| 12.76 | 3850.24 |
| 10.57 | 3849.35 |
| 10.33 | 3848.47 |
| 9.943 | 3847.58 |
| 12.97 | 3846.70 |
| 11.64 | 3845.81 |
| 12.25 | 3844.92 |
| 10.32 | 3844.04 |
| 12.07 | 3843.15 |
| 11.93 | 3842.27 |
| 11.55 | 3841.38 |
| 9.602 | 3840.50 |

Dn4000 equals 1.72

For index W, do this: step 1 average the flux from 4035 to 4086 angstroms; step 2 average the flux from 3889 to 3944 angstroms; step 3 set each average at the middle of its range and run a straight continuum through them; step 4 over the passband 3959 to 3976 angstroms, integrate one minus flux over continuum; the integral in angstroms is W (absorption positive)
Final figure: 7.49 angstroms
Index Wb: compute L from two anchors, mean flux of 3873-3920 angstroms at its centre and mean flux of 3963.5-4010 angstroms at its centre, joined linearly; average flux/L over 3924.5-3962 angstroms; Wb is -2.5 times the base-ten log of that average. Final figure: 0.25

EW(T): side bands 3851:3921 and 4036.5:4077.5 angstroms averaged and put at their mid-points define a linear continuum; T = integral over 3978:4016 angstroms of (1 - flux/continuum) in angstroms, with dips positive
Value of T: -3.4 angstroms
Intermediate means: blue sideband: 12.7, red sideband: 18.9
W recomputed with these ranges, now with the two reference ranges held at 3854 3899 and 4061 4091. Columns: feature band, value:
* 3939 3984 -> 9.8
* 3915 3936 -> 4.1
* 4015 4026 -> -1.9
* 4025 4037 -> -0.9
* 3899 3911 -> -0.1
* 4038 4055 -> -1.3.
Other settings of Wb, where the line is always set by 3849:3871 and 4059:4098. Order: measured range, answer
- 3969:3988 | 0.230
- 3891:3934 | 0.062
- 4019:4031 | -0.150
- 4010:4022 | -0.187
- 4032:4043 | -0.082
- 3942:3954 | 0.075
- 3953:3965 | 0.298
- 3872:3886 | 0.114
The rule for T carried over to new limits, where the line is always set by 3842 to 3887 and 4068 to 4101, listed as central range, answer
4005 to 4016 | -2.24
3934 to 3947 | 3.39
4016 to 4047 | -3.50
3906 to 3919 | -1.99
